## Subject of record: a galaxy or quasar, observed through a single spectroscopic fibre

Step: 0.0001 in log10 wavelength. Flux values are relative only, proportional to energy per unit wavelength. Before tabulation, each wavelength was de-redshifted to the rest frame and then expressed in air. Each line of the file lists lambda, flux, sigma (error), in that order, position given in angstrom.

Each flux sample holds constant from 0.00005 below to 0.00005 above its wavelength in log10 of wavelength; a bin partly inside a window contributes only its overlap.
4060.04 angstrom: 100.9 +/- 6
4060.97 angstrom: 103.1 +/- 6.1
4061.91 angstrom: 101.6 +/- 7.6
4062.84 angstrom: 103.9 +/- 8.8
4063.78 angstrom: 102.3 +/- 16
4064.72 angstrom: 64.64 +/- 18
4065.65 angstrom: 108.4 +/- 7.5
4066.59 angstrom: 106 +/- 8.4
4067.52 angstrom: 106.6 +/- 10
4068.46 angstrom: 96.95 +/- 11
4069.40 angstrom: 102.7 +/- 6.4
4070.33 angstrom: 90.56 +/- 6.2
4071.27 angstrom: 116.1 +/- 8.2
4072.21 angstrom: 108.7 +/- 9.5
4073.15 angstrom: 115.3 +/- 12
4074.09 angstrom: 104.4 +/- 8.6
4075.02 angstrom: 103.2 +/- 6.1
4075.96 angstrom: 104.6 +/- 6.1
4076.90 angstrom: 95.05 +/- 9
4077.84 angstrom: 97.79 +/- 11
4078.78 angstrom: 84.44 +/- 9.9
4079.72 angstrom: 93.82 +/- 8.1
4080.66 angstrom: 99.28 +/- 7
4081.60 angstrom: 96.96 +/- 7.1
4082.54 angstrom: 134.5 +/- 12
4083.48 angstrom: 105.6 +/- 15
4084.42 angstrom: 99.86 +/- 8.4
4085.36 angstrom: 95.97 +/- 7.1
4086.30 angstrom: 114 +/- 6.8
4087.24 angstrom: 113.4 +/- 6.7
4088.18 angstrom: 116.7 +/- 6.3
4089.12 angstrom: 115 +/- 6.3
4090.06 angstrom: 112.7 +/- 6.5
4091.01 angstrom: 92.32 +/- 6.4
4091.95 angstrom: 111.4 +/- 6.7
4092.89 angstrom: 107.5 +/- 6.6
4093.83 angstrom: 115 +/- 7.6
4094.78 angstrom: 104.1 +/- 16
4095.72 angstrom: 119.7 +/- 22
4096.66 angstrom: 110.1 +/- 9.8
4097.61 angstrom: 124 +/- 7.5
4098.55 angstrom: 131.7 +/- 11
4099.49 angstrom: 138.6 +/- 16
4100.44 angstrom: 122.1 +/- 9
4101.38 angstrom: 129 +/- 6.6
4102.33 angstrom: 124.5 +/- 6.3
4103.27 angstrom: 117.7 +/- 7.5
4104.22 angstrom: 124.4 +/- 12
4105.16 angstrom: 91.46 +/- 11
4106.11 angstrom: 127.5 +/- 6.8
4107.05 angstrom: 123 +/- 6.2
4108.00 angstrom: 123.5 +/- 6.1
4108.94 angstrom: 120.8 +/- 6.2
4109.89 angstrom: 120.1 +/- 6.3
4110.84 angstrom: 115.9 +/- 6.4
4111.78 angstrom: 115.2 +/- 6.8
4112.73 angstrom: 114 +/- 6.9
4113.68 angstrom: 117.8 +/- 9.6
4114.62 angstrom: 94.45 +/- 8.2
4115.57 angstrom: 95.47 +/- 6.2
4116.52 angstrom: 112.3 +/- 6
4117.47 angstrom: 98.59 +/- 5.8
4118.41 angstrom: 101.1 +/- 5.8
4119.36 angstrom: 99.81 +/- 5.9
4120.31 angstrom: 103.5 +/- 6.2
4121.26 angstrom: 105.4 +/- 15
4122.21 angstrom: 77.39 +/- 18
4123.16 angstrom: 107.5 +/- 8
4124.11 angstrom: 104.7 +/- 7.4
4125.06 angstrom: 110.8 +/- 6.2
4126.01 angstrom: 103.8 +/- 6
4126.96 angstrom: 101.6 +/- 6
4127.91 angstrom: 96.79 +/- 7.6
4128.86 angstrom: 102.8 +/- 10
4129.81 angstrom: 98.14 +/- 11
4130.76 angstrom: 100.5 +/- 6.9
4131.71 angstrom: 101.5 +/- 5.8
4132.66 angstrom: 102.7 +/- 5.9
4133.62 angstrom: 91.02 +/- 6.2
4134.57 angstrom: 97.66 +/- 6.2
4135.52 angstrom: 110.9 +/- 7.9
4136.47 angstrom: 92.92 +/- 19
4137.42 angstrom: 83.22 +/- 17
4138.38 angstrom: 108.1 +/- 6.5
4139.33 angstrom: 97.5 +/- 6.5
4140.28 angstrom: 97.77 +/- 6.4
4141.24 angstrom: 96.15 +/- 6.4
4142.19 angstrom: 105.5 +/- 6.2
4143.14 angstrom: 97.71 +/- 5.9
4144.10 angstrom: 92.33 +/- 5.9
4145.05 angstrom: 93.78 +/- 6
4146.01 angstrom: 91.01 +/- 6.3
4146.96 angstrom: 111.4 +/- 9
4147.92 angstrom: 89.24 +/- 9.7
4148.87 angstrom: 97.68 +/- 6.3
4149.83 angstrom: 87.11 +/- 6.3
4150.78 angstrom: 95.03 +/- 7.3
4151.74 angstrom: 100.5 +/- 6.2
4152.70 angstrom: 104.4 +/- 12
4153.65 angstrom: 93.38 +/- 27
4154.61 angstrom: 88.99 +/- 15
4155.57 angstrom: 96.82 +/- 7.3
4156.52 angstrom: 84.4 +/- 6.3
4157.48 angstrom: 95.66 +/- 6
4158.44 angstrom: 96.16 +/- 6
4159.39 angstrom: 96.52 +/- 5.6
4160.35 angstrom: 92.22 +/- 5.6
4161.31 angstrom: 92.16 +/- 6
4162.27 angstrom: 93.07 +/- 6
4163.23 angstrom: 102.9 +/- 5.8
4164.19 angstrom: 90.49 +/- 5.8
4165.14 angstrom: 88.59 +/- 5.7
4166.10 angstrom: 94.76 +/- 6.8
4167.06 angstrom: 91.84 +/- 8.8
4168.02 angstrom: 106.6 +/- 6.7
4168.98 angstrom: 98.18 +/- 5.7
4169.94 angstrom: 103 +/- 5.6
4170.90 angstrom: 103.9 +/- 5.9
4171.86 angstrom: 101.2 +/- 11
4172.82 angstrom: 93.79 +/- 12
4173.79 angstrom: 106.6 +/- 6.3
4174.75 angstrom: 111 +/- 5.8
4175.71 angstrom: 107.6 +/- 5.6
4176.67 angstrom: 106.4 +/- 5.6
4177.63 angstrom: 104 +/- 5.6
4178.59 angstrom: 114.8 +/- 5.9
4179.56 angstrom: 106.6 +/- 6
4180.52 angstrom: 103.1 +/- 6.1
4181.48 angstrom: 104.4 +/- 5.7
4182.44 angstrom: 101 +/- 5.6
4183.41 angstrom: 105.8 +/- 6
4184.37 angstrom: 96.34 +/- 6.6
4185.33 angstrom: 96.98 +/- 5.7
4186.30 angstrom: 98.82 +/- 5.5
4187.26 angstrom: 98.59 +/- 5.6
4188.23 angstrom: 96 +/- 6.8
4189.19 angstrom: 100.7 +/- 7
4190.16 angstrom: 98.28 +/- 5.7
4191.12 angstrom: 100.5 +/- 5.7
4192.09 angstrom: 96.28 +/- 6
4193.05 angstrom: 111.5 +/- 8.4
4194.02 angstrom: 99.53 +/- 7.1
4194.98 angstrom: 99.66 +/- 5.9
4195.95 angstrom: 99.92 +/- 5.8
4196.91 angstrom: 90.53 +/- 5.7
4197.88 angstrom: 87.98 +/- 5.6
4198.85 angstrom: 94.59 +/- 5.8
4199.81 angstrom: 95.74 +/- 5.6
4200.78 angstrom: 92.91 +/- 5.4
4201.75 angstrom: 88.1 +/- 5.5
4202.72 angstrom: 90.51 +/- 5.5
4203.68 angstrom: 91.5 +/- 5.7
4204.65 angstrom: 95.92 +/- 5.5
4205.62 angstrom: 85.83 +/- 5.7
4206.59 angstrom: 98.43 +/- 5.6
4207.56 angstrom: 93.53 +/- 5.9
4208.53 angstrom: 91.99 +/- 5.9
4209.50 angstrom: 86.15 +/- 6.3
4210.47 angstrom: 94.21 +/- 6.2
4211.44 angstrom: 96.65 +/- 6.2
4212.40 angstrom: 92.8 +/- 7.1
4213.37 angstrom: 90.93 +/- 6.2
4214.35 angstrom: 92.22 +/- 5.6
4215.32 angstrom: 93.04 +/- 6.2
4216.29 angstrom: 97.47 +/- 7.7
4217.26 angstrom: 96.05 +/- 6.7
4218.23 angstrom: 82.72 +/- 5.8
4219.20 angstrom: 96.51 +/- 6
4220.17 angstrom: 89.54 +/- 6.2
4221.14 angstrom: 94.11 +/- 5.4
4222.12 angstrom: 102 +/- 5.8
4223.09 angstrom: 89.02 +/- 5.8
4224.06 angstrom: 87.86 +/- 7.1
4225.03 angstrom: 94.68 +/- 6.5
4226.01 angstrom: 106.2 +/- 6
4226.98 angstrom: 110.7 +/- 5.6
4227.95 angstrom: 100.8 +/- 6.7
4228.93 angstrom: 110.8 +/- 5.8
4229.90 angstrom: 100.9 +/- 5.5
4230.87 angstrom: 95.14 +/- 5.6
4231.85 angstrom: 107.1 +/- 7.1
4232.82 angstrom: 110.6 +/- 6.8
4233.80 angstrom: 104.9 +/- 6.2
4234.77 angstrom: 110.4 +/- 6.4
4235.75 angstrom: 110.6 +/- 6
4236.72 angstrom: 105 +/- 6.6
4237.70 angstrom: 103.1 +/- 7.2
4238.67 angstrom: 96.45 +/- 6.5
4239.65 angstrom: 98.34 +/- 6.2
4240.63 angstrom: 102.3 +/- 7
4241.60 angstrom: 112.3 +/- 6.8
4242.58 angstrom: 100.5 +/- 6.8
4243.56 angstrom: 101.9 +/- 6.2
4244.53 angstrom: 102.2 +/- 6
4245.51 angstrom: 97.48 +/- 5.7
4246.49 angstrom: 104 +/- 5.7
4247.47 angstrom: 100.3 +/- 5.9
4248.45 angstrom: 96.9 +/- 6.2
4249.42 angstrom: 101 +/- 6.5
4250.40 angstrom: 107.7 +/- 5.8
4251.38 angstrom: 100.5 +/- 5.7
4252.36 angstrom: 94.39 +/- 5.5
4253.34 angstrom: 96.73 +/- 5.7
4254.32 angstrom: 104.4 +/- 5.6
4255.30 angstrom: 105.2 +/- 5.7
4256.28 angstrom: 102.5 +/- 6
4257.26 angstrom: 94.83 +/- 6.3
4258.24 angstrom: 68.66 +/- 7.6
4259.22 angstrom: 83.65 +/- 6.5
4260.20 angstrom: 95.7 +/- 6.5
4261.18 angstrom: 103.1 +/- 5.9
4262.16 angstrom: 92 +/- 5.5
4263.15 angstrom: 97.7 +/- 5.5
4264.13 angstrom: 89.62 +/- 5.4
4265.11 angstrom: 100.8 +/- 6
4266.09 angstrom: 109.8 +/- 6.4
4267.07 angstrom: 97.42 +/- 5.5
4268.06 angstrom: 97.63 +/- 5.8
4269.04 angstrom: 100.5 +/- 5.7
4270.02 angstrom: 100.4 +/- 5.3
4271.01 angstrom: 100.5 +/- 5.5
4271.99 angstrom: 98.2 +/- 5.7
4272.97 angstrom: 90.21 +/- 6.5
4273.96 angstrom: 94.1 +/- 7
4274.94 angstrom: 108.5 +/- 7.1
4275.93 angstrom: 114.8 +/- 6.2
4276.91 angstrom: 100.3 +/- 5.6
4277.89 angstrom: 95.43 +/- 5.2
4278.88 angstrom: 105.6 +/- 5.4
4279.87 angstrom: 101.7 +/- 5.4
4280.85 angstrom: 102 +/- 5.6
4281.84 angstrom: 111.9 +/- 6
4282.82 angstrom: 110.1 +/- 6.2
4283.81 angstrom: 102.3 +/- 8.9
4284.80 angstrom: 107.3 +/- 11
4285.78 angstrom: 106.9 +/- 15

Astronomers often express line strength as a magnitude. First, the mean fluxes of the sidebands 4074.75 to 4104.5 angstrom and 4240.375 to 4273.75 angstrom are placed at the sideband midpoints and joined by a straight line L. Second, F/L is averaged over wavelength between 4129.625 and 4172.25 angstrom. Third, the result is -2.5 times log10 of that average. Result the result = 0.10 mag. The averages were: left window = 111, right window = 98.5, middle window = 96.8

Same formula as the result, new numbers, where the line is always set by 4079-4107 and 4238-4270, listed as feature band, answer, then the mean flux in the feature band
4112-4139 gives 0.093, 101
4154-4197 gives 0.068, 99.3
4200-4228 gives 0.094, 93.8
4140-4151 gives 0.131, 96.2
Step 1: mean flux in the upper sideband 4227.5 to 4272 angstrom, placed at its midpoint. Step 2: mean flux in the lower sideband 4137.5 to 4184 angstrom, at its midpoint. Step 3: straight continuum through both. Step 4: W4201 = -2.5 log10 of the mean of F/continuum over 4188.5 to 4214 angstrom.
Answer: 0.05 mag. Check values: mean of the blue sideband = 98.6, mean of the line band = 94.8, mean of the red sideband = 100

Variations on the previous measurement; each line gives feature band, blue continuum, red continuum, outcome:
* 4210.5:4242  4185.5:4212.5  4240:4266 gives -0.03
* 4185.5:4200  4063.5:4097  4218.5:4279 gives 0.04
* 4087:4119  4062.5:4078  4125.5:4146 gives -0.15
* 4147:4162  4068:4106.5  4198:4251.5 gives 0.11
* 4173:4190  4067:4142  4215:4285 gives 0.00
